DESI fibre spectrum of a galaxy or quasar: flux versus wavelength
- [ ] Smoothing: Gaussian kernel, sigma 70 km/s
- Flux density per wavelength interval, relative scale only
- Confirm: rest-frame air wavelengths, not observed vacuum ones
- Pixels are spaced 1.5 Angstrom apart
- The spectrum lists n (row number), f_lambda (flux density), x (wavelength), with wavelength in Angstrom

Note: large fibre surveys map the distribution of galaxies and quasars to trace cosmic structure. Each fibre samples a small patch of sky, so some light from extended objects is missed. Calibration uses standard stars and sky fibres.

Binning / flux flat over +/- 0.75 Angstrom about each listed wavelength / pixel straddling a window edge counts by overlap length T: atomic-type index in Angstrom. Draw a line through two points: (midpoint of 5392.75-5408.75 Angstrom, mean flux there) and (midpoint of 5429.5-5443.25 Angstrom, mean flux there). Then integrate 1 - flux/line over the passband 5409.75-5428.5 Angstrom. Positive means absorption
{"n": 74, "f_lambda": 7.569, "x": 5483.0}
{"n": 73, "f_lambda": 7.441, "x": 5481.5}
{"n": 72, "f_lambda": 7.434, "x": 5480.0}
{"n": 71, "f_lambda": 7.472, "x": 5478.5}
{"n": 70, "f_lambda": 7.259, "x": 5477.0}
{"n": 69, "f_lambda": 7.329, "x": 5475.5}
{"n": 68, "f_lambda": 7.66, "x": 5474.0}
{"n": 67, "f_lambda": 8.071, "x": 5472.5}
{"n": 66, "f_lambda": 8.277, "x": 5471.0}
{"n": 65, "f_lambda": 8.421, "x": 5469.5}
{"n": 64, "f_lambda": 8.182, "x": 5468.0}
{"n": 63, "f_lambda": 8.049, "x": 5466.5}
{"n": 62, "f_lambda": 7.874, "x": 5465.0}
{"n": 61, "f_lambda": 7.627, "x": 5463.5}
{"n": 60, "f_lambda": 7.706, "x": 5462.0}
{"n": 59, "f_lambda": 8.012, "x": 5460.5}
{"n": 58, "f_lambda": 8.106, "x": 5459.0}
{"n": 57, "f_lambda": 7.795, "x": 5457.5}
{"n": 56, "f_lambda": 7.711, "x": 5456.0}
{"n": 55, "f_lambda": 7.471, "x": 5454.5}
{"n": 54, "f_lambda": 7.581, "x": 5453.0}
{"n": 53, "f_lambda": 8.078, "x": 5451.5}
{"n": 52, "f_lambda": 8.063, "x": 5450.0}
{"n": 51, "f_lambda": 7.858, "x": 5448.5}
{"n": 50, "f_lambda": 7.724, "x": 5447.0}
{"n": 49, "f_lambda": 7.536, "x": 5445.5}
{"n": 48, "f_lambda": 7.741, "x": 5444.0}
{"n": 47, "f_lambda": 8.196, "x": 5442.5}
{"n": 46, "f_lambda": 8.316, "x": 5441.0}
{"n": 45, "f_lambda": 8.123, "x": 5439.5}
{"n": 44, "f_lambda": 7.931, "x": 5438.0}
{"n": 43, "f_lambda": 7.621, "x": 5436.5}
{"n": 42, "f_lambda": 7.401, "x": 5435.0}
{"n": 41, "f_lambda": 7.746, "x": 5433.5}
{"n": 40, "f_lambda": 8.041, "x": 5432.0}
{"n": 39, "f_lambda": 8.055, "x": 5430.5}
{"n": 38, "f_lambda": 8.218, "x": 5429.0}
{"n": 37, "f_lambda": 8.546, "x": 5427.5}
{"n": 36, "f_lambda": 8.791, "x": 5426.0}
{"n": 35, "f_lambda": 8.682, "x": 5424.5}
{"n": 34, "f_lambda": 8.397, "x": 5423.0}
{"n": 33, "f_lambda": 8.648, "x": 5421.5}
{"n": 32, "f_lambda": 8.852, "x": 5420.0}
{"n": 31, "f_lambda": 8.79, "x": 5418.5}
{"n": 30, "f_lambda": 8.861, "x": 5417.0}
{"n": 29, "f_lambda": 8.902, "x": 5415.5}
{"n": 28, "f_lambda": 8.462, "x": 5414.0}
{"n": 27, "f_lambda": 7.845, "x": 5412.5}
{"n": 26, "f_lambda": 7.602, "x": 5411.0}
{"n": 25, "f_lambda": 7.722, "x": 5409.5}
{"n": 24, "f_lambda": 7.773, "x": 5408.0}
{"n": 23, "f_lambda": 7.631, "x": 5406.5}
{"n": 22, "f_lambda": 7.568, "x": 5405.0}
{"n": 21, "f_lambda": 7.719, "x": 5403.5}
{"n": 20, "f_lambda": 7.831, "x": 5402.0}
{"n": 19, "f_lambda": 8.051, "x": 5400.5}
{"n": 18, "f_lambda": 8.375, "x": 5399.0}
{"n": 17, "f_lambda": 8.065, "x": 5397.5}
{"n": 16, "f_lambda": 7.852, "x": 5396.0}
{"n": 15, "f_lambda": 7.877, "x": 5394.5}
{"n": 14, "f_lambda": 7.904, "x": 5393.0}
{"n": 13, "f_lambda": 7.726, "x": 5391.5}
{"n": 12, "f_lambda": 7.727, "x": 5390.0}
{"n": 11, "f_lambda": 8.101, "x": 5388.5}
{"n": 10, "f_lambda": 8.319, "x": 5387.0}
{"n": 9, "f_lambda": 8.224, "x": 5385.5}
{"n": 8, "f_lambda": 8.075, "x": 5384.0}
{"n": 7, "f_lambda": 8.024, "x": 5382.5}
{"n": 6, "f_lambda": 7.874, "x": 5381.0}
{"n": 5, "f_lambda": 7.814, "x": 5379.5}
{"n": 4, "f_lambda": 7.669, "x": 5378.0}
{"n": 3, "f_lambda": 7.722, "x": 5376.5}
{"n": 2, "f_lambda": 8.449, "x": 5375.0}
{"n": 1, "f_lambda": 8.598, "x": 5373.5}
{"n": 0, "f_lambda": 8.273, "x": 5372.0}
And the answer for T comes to -1.41 Angstrom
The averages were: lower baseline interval 7.88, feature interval 8.51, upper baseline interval 7.94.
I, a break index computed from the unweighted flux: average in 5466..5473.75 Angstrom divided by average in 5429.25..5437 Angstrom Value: 1.05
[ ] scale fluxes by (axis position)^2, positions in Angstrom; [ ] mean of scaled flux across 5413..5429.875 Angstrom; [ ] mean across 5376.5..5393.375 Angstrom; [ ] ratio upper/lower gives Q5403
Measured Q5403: 1.1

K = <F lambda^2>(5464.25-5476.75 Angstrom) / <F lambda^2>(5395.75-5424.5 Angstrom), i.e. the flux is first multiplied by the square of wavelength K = 1.0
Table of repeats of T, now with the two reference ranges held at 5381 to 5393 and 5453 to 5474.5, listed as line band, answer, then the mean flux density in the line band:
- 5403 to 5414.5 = 0.3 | 7.78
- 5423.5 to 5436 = -0.3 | 8.18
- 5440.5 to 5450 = 0.1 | 7.9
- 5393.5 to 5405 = 0.1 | 7.94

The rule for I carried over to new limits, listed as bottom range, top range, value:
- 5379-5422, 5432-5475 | 0.98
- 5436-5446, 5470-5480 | 0.97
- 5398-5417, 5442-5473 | 0.99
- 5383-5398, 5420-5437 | 1.03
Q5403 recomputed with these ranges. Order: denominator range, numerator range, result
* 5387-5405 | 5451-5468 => 1.01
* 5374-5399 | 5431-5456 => 1.00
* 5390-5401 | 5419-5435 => 1.06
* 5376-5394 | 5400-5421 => 1.03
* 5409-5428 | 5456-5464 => 0.94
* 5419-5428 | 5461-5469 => 0.93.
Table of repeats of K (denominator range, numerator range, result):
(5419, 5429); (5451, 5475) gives 0.93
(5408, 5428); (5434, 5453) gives 0.94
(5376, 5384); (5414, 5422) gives 1.14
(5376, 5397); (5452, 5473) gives 1.03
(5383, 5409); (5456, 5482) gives 1.01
